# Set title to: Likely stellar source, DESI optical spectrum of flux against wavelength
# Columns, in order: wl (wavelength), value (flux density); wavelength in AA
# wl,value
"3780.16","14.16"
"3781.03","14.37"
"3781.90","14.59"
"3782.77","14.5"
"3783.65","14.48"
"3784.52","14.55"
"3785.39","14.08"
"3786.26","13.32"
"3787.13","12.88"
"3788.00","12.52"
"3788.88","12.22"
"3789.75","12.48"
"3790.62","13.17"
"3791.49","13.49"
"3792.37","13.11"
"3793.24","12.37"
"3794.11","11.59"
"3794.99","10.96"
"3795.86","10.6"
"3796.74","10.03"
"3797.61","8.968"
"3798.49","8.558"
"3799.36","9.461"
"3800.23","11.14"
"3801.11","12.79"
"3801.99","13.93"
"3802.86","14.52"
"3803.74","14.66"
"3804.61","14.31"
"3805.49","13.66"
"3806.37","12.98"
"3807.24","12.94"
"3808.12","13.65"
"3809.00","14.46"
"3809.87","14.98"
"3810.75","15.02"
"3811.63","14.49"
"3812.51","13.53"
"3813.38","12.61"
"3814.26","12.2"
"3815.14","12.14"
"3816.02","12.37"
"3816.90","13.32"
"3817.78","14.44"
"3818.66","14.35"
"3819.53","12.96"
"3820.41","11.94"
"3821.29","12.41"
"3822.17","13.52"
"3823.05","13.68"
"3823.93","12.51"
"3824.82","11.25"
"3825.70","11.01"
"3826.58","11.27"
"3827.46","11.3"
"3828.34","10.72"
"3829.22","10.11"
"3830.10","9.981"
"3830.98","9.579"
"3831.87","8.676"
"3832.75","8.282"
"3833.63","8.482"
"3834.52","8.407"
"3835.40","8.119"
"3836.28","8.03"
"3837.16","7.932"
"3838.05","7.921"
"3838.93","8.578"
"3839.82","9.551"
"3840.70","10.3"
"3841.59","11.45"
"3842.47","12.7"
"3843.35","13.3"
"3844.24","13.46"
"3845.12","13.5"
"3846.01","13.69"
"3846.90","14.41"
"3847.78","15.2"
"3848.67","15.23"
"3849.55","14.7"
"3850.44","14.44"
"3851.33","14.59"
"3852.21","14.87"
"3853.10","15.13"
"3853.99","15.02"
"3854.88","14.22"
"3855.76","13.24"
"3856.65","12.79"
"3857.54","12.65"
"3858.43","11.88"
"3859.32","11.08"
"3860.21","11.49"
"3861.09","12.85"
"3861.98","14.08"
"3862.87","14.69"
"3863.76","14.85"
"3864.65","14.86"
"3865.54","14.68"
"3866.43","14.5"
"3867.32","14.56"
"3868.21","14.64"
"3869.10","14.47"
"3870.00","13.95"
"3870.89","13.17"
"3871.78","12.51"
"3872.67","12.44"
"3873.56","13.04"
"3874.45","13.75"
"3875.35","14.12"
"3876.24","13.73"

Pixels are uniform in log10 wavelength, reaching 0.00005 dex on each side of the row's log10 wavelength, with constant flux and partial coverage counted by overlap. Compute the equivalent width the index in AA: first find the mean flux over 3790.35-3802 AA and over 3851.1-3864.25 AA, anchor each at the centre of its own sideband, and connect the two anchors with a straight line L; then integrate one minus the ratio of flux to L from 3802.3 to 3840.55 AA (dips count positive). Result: 1.2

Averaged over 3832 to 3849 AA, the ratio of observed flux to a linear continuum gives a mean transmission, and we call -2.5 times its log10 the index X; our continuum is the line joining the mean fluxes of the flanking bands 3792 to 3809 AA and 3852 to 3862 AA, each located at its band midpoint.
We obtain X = 0.184 mag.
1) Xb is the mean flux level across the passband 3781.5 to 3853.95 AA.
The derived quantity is 12.3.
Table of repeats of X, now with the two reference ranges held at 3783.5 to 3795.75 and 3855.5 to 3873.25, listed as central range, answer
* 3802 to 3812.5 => -0.090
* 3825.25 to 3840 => 0.382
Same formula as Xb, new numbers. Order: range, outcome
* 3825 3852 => 11.2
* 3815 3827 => 12.7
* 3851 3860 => 13.5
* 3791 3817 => 12.6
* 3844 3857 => 14.3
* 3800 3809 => 13.5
